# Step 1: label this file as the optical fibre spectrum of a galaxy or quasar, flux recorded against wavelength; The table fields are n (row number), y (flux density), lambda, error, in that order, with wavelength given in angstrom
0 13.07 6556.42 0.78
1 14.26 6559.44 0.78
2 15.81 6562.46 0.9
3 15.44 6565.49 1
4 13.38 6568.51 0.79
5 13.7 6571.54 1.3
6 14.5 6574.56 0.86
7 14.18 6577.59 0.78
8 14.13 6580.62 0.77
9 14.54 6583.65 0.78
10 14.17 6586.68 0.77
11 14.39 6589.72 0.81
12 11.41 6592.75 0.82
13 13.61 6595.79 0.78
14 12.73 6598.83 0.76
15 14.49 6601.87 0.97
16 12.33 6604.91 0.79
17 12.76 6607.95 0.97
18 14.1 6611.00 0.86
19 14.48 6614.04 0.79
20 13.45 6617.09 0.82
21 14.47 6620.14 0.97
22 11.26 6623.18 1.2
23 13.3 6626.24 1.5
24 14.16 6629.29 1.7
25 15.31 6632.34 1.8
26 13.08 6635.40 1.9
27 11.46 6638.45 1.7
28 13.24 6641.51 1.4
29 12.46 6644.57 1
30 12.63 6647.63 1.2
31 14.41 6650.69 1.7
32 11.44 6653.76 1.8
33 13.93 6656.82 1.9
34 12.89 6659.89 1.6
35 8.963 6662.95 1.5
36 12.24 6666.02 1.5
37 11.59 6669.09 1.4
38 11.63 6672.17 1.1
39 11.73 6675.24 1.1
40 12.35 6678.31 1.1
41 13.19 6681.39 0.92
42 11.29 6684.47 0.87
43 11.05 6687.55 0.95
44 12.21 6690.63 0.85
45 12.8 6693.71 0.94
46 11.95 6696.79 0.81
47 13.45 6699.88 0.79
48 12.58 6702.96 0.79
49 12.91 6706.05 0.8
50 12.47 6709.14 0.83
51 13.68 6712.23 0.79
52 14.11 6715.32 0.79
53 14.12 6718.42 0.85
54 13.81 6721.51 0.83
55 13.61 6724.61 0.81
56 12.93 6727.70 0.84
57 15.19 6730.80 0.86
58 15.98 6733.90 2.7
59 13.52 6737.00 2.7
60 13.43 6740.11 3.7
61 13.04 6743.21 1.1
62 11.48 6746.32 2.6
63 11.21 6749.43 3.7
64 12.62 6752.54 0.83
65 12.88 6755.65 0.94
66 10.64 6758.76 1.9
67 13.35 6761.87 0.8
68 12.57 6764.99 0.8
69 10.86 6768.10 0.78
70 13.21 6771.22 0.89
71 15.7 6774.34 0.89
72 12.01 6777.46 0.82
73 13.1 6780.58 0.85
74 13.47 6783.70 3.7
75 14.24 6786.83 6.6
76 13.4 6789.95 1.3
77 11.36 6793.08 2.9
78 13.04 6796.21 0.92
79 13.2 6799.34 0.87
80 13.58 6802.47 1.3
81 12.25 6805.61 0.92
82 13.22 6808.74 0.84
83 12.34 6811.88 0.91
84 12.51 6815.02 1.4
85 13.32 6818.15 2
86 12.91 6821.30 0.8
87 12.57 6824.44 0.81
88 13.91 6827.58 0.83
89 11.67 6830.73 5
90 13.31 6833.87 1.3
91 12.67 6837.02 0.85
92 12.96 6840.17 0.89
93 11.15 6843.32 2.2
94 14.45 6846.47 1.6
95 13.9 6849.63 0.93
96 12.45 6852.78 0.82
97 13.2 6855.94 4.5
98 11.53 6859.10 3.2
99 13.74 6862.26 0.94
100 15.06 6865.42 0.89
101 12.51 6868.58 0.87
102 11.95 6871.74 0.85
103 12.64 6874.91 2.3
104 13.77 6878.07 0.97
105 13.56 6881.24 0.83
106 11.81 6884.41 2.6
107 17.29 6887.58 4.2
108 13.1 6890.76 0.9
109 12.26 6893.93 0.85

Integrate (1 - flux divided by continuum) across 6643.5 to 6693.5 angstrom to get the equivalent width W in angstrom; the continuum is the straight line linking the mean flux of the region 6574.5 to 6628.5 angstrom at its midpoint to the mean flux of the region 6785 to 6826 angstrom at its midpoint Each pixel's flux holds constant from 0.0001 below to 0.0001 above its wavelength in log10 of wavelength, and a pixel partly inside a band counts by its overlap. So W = 4.52 angstrom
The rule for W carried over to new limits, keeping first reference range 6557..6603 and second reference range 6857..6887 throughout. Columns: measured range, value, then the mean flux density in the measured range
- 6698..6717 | 0.61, 13.2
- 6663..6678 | 2.38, 11.6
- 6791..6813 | 0.97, 12.7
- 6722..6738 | -0.82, 14.2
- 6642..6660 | 1.07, 13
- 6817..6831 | 0.30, 13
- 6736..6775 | 2.60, 12.6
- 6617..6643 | 1.07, 13.3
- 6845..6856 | -0.30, 13.5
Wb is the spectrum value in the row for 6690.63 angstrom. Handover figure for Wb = 12.21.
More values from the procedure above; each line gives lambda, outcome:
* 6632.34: 15.31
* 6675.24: 11.73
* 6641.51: 13.24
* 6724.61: 13.61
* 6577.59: 14.18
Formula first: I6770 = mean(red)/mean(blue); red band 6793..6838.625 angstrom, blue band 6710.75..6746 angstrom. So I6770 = 0.93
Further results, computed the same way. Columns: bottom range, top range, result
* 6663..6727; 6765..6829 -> 1.04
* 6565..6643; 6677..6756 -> 0.96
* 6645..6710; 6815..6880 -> 1.06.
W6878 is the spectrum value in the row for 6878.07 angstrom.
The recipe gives 13.77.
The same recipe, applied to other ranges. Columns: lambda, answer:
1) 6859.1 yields 11.53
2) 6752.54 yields 12.62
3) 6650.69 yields 14.41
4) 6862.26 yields 13.74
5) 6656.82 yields 13.93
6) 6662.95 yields 8.963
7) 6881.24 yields 13.56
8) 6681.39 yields 13.19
